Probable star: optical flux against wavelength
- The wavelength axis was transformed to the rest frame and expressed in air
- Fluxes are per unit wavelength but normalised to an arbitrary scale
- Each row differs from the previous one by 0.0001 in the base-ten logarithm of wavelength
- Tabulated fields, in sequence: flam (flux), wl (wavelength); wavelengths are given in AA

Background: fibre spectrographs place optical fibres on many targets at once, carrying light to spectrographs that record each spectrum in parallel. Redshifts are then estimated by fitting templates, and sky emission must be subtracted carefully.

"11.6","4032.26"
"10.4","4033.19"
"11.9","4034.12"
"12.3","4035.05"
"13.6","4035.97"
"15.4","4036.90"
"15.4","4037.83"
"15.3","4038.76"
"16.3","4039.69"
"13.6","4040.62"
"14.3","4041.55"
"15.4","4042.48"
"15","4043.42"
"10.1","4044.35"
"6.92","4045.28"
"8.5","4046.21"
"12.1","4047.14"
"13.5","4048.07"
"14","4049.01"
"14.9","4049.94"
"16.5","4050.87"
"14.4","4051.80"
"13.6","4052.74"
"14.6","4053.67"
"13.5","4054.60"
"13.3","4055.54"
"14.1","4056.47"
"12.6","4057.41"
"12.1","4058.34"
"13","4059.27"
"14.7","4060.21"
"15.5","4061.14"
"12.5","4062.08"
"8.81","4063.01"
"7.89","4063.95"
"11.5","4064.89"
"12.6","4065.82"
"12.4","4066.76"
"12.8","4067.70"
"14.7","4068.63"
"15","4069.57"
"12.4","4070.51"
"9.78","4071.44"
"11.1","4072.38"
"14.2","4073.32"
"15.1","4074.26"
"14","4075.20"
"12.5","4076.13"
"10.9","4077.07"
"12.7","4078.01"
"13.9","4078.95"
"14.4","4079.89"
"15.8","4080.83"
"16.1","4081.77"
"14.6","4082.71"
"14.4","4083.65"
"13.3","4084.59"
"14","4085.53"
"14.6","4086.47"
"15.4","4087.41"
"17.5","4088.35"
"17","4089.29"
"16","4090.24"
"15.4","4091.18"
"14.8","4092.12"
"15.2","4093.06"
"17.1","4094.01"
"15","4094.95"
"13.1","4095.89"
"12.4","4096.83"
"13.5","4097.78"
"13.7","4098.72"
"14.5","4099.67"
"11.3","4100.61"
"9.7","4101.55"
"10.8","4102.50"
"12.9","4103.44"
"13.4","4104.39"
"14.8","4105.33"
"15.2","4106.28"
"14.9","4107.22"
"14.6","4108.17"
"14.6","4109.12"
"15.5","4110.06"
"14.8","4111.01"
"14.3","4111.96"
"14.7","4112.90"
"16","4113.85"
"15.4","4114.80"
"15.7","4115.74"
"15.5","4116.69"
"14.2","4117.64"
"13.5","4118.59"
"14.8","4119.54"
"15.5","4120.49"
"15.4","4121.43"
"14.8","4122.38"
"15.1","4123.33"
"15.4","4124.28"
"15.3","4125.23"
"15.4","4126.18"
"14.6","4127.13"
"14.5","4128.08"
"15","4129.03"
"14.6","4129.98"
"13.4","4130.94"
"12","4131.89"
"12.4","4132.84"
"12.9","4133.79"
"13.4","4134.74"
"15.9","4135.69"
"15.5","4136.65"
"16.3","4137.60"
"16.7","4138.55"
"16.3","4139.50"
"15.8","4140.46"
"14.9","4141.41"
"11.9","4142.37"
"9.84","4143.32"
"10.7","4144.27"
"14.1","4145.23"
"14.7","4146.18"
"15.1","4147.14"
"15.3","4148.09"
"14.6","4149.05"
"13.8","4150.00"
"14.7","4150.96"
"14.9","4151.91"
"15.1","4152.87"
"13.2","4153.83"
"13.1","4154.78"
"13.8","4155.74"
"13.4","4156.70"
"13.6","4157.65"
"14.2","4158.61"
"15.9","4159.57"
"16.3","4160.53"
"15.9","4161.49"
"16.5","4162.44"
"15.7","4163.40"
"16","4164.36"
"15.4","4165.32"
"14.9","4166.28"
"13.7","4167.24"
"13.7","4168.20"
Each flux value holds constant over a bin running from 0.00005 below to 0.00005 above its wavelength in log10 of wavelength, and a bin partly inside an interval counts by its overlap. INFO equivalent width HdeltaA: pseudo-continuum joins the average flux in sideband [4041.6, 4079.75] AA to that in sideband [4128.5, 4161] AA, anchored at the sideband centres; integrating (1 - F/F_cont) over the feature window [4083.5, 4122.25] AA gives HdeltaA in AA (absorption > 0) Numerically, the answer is -2.8 AA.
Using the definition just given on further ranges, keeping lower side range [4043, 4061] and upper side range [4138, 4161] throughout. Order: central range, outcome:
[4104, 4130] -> -2.0 AA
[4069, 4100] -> -1.7 AA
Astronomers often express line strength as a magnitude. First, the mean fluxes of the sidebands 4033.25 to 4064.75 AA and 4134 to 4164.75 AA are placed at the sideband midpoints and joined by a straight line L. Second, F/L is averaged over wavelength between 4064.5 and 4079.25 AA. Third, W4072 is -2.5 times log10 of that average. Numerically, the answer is 0.052 mag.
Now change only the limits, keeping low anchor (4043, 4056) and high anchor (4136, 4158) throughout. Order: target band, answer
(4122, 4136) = -0.02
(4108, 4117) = -0.10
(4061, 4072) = 0.10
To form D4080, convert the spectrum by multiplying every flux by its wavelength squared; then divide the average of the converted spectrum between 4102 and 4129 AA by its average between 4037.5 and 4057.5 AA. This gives 1.12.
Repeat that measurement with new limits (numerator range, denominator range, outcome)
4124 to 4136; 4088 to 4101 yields 0.98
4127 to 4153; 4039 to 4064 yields 1.13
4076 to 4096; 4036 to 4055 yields 1.10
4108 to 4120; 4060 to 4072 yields 1.24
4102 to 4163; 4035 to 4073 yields 1.15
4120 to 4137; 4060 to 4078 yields 1.19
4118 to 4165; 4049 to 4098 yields 1.09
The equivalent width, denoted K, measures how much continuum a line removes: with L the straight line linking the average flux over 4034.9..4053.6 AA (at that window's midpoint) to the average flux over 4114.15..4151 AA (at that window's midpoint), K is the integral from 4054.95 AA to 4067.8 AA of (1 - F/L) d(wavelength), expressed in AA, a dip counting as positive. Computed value 1.3 AA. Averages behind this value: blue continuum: 13.6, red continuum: 14.5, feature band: 12.4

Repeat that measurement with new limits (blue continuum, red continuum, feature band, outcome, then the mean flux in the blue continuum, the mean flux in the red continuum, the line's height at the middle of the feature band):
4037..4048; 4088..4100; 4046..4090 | 1.64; 13.1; 15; 14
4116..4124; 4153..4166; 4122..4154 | 1.08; 14.9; 14.9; 14.9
